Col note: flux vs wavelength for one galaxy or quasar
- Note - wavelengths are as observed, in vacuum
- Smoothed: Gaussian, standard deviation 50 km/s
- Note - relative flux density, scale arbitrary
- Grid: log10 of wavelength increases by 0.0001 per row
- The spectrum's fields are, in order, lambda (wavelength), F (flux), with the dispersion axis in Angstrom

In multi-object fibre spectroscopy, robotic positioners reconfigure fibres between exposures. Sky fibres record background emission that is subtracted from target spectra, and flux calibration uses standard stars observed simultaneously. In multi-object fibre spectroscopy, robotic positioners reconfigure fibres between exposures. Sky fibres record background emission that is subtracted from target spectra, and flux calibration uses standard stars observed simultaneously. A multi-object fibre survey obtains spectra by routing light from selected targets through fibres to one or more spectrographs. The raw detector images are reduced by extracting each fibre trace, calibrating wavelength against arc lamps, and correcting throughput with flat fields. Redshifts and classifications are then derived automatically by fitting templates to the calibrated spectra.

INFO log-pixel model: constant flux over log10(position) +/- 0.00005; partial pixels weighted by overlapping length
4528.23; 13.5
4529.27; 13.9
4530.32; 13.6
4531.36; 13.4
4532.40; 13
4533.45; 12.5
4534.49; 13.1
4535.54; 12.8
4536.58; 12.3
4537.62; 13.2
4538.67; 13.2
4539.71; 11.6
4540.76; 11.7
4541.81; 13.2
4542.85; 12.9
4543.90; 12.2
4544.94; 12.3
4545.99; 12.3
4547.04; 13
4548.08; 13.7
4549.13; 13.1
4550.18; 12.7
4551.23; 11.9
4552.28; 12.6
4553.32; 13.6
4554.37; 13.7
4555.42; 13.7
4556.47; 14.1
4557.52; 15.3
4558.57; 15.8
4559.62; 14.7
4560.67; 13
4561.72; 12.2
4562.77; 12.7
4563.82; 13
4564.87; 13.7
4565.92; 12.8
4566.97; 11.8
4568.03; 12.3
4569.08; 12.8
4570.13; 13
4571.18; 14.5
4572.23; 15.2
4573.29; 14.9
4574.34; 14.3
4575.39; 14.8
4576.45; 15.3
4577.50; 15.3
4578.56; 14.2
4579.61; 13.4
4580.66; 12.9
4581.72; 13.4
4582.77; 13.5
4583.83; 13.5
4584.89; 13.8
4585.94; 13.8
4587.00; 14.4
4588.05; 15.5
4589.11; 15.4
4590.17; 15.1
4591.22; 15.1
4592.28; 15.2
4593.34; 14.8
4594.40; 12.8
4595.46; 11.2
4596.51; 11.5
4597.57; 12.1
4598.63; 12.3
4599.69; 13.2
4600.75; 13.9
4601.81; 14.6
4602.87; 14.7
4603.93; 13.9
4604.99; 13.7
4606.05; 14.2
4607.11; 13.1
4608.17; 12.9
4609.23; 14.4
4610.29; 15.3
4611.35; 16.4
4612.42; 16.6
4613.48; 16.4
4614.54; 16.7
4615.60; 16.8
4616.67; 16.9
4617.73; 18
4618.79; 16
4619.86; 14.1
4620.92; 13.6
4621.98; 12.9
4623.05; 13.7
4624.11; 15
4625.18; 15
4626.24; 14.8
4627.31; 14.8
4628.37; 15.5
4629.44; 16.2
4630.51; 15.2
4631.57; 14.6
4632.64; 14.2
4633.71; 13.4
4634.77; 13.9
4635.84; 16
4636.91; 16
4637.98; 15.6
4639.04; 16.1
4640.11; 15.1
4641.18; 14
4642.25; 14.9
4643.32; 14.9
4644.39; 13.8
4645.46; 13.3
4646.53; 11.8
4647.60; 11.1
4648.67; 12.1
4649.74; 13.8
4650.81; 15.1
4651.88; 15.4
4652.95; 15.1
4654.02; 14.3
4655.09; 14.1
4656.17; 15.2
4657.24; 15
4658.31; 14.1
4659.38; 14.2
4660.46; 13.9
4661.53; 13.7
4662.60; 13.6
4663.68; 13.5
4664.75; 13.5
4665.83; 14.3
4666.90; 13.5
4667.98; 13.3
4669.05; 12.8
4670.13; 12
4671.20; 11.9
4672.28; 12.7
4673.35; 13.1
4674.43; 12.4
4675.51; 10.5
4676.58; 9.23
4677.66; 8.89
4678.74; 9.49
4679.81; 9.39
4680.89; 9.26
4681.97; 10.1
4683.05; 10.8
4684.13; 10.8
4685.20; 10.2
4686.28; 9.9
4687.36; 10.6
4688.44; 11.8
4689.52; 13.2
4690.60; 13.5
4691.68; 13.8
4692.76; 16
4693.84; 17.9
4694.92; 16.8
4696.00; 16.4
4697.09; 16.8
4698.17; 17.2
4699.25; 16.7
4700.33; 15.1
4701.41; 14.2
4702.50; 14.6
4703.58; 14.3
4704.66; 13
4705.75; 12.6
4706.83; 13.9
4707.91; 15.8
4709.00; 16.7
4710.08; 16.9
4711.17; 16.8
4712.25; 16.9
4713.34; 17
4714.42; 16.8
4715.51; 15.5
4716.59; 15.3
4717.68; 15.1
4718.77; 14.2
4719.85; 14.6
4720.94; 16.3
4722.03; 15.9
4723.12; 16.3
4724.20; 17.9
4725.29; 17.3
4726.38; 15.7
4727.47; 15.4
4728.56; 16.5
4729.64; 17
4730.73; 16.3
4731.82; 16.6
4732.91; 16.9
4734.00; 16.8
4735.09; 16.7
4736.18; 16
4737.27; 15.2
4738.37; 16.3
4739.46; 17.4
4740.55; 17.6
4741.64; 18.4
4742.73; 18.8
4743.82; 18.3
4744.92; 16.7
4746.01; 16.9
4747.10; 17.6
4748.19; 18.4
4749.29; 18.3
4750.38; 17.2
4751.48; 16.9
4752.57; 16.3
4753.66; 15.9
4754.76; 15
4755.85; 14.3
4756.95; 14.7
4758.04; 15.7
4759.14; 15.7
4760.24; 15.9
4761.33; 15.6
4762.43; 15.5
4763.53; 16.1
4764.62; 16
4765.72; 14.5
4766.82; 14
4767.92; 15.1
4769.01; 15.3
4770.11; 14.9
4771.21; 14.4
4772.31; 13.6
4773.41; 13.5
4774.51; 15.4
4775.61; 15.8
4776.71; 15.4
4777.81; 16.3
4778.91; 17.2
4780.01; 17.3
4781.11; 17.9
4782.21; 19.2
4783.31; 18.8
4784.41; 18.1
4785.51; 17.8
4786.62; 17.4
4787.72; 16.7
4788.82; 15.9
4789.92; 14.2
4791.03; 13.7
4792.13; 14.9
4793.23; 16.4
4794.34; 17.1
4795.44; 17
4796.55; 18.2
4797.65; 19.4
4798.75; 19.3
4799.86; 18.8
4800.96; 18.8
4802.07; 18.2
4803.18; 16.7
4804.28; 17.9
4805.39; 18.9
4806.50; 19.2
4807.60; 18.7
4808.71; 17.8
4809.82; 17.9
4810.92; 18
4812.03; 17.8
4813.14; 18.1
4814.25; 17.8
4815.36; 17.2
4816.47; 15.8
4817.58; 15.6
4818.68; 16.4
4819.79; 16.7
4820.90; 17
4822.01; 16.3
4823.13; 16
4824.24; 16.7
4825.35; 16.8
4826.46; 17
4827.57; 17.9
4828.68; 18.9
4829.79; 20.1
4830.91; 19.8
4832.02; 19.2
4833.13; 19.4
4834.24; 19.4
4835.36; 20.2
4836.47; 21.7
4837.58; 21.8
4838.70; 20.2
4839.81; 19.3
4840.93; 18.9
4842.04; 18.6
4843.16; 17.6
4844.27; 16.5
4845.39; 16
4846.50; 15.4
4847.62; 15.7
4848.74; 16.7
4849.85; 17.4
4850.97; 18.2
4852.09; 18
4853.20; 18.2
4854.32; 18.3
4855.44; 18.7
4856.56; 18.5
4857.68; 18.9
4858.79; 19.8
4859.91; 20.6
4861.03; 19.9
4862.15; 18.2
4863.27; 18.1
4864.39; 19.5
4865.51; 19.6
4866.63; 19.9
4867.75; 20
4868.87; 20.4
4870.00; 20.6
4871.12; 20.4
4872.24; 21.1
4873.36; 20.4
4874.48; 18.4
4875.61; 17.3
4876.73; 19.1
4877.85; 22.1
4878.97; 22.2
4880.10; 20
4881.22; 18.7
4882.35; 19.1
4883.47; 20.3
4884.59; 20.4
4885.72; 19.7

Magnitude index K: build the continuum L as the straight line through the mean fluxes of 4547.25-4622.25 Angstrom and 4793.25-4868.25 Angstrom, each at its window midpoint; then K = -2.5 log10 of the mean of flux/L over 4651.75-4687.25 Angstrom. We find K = 0.24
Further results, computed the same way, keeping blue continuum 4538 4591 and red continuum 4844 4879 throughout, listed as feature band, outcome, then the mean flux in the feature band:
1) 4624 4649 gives 0.03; 14.5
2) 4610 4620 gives -0.14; 16.4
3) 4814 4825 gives 0.10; 16.5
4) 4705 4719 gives 0.04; 15.6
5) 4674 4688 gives 0.47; 10.1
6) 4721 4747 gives -0.02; 16.8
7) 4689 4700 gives 0.00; 15.8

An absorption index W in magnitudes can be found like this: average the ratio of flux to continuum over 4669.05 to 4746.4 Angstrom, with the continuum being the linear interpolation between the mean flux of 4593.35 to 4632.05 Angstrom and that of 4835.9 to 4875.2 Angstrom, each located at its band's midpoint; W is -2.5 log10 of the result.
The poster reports 0.112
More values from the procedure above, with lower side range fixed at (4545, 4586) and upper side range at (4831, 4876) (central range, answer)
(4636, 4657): 0.055 mag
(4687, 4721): 0.066 mag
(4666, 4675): 0.213 mag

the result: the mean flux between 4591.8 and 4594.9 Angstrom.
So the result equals 14.2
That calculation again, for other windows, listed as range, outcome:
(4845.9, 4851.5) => 16.7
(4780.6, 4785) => 18.5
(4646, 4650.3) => 12.2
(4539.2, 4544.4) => 12.3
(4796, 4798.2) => 18.9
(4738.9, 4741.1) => 17.5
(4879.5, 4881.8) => 19.3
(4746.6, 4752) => 17.7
